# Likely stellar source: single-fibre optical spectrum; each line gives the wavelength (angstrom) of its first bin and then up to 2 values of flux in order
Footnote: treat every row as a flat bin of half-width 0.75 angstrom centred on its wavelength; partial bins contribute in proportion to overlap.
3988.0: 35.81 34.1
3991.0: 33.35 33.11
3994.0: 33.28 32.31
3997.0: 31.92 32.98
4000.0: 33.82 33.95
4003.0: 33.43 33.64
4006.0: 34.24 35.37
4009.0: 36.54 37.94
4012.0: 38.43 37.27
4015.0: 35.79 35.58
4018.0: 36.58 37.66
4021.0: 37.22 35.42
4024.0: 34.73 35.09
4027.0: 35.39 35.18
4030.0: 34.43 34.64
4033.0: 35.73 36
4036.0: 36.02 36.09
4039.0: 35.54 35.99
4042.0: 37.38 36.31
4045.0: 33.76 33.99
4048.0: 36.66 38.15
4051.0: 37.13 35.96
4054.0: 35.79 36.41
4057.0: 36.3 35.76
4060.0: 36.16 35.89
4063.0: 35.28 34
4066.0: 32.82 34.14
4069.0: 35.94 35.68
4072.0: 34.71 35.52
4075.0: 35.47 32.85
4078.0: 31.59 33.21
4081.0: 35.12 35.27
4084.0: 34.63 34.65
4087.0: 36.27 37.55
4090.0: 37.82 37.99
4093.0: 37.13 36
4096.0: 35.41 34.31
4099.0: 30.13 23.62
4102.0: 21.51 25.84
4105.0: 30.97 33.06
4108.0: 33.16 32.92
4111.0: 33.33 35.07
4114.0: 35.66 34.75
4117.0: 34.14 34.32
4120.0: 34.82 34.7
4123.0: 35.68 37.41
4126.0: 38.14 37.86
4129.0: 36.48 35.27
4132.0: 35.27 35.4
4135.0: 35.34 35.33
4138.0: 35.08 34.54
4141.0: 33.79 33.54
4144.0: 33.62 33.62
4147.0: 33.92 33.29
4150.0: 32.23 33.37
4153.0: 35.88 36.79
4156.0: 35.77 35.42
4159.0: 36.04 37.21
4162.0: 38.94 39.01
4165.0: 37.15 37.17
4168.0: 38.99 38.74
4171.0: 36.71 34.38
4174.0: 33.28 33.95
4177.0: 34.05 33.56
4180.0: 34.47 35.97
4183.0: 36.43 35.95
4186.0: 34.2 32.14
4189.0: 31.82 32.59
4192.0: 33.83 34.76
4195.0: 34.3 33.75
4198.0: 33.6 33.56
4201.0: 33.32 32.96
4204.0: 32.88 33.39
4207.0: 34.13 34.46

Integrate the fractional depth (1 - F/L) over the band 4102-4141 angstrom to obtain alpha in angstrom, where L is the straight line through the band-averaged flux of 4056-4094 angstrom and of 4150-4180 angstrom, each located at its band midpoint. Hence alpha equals 1.5 angstrom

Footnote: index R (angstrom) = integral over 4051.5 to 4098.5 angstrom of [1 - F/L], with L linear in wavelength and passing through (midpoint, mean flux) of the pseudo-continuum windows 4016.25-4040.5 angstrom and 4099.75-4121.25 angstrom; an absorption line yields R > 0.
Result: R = -2.7 angstrom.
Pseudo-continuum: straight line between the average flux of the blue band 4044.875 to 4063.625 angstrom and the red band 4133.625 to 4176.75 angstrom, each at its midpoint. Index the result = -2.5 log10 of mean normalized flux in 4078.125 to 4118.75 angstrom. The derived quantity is 0.07 mag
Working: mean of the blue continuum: 36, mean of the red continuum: 35.5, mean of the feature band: 33.4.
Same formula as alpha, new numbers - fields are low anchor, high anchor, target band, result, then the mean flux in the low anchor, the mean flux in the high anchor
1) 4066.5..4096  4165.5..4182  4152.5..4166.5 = -0.55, 35.3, 35.6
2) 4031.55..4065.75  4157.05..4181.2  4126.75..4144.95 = 0.50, 35.9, 36.2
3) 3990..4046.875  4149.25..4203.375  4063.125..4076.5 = 0.16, 35.2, 35.1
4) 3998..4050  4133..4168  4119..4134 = -0.27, 35.6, 35.4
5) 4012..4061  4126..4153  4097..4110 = 2.15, 36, 34.7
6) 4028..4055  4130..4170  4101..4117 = 1.81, 35.8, 35.6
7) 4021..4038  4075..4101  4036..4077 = -0.70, 35.4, 34.5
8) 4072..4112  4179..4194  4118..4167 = -2.52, 33.3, 34.2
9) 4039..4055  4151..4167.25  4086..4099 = 0.06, 36.1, 36.7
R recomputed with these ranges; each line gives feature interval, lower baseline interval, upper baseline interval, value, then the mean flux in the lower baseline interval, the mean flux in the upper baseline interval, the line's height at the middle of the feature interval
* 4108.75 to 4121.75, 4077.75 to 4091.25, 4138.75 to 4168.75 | 0.4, 35.4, 35.5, 35.4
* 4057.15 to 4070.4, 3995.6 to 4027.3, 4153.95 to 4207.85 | 0.1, 35.3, 35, 35.2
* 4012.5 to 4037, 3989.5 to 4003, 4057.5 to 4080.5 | -1.5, 33.2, 34.6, 33.7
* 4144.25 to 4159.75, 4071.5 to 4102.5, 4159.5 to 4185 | 0.5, 33.9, 36.2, 35.7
